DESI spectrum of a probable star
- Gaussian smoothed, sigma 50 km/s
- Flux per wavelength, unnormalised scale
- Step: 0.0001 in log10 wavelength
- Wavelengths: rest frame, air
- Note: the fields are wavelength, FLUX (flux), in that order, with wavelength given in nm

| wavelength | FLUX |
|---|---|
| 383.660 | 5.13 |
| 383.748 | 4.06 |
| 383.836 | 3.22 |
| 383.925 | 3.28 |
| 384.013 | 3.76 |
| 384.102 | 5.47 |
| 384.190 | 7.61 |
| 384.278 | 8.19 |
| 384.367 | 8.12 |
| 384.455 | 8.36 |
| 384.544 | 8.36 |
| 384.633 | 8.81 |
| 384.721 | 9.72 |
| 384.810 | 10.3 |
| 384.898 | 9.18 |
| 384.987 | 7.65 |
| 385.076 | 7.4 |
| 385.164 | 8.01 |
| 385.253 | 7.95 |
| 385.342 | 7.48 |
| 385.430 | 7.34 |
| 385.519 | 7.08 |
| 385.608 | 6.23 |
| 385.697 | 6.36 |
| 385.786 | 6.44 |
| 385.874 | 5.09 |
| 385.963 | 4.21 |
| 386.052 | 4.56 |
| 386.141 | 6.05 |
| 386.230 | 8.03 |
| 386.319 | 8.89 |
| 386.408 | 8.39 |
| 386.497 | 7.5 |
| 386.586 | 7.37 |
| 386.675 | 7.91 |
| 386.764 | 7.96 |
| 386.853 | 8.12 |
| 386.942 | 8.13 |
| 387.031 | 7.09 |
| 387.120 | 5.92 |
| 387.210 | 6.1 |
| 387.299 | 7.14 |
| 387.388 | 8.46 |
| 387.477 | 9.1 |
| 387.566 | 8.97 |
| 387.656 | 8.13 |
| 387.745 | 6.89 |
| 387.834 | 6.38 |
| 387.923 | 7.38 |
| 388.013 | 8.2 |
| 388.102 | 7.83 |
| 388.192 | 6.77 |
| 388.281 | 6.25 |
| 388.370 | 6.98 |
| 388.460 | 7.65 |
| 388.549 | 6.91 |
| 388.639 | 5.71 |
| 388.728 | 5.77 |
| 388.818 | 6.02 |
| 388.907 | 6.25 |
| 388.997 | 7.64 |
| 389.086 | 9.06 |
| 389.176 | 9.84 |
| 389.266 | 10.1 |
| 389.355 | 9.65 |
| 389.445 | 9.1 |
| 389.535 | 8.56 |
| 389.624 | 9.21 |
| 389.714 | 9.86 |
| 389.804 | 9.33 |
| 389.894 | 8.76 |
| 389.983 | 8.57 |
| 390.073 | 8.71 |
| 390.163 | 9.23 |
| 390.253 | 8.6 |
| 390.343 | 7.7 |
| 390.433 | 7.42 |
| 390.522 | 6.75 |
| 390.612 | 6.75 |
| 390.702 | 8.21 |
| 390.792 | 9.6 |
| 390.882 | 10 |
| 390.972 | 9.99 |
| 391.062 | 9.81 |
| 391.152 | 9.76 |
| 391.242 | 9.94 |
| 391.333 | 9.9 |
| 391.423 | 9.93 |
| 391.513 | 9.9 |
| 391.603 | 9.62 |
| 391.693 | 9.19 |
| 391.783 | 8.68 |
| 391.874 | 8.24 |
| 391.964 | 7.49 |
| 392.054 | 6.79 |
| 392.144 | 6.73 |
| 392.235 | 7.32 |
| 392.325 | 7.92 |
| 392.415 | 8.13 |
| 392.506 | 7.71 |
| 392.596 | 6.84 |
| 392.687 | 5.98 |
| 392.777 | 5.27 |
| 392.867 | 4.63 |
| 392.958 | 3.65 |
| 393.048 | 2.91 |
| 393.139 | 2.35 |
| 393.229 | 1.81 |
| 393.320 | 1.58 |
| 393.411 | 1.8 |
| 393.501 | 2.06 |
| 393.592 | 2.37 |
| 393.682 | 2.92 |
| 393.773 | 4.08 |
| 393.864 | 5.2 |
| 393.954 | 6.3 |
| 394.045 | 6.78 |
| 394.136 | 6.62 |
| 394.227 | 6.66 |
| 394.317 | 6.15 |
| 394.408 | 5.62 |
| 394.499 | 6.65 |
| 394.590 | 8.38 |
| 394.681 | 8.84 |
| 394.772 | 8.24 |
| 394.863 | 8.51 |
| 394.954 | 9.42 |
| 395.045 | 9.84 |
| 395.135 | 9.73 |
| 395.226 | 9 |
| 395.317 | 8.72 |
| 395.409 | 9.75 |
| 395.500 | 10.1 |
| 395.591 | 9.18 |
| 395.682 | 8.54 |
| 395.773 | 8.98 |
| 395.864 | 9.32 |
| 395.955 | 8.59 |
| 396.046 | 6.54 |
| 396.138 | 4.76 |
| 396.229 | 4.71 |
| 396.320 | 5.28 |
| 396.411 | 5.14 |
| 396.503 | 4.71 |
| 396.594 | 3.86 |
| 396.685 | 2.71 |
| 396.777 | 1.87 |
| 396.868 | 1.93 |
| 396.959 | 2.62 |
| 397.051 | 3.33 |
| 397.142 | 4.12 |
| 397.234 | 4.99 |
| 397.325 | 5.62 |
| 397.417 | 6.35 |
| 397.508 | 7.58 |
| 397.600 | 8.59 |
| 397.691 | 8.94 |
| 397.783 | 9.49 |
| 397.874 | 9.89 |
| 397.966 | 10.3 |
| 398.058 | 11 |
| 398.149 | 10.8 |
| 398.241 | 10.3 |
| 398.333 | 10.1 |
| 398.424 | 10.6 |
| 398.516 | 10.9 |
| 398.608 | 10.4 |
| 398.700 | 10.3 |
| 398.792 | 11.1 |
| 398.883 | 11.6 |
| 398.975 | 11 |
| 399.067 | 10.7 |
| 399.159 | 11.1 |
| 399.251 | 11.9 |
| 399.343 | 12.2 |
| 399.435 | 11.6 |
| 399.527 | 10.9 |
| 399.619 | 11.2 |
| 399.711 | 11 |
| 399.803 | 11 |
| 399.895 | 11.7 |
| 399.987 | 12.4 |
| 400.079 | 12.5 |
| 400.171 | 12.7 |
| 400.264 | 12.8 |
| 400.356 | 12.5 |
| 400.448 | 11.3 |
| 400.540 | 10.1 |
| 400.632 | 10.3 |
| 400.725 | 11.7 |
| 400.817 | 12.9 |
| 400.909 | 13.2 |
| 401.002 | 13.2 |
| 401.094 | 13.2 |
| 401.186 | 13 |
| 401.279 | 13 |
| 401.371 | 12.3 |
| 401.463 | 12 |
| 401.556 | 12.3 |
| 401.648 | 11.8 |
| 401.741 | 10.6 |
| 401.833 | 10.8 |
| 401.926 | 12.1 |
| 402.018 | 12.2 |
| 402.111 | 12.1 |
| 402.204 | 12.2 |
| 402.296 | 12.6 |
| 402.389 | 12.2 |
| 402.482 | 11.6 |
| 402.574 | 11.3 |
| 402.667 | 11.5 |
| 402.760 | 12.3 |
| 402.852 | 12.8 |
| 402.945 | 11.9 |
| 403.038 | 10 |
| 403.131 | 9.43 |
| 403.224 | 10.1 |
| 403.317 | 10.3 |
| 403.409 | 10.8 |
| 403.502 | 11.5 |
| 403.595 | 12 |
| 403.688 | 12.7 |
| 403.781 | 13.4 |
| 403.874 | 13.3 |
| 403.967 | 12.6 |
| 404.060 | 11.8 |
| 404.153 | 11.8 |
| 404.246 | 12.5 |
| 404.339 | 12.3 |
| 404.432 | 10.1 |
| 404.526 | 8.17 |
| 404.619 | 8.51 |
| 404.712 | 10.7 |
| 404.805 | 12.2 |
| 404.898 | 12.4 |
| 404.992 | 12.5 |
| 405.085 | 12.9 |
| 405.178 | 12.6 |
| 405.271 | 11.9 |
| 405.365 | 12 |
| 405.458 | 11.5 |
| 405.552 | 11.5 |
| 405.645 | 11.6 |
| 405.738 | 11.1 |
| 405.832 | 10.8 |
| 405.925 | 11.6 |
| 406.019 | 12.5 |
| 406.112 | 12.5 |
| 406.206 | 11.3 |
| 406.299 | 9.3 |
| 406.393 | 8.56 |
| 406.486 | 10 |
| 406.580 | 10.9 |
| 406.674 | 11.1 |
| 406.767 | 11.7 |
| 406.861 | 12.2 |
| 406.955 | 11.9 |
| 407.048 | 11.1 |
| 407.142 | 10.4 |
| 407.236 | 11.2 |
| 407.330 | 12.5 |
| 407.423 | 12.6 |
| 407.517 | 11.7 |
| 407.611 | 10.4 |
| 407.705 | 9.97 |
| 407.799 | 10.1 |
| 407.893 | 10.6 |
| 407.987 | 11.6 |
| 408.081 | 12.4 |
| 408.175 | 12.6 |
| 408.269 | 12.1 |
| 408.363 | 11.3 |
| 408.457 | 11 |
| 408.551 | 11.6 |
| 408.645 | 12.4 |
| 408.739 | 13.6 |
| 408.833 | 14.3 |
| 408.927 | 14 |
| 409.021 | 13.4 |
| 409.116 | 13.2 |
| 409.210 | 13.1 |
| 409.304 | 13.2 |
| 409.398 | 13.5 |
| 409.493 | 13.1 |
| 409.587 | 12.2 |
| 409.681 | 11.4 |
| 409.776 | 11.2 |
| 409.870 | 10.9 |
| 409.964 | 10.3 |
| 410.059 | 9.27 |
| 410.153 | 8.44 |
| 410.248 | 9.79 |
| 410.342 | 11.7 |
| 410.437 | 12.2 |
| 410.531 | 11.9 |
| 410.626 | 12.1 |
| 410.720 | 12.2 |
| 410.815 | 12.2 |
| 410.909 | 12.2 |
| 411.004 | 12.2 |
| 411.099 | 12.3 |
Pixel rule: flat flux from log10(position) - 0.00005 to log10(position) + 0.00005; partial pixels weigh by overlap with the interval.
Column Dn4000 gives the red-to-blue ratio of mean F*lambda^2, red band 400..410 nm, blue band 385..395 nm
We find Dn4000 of 1.8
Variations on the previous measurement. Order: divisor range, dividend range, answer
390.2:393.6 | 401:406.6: 1.77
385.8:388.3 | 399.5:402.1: 1.77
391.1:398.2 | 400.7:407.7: 1.81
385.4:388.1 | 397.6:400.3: 1.63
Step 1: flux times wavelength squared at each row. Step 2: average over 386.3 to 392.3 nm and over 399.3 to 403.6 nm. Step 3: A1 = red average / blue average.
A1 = 1.5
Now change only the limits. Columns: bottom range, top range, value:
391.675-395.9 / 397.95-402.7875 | 1.81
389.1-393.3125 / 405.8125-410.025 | 1.61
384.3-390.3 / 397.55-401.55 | 1.56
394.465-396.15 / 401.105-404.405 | 1.42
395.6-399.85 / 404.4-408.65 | 1.43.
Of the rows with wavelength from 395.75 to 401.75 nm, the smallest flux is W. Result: 1.87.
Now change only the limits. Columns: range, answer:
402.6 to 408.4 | 8.17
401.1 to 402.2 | 10.6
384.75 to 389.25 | 4.21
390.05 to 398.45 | 1.58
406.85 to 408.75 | 9.97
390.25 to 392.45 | 6.73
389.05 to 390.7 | 6.75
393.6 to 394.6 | 2.92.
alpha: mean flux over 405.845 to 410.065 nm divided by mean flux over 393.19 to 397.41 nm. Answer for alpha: 1.96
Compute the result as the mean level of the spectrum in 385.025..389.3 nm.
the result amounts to 7.27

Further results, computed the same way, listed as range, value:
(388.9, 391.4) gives 8.92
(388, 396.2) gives 7.45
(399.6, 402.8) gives 12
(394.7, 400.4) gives 8.8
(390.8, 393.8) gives 6.57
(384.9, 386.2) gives 6.66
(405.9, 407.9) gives 11.1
